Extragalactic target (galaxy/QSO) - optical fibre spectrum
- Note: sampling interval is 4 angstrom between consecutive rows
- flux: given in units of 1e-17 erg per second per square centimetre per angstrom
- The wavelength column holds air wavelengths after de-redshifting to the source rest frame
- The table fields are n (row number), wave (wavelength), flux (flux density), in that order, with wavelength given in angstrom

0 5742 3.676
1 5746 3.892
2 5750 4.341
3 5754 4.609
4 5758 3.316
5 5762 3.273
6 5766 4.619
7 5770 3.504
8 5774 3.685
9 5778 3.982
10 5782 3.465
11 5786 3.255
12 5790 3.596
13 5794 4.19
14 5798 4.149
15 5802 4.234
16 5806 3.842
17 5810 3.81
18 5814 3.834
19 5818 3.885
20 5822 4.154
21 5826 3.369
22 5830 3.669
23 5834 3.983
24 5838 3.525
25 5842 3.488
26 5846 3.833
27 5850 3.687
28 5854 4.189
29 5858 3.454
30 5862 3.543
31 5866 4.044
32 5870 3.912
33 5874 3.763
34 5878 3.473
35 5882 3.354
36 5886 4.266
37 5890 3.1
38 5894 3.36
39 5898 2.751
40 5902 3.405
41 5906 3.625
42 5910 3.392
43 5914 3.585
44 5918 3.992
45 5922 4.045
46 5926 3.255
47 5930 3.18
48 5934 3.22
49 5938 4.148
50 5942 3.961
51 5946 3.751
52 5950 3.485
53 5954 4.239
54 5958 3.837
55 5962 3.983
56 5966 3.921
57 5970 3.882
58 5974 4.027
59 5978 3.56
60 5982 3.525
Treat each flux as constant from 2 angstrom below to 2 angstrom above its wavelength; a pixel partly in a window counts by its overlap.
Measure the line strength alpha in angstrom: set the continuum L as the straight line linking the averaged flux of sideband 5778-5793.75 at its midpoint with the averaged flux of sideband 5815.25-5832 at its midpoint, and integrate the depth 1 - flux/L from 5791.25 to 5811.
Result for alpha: -2.0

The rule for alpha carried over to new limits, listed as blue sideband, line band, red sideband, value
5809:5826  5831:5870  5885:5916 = -0.8 angstrom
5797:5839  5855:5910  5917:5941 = 2.7 angstrom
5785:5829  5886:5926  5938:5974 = 4.0 angstrom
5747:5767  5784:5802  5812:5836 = 0.2 angstrom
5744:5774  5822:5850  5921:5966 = 1.2 angstrom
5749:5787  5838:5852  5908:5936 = 0.1 angstrom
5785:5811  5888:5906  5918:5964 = 2.8 angstrom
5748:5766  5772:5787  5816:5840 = 1.1 angstrom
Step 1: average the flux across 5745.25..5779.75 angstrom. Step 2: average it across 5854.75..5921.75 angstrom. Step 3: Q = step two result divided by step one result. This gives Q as 0.92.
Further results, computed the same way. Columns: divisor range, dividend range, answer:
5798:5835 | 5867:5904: 0.90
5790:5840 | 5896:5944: 0.92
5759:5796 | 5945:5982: 1.03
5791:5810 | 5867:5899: 0.87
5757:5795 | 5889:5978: 0.99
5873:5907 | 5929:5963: 1.09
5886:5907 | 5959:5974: 1.18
